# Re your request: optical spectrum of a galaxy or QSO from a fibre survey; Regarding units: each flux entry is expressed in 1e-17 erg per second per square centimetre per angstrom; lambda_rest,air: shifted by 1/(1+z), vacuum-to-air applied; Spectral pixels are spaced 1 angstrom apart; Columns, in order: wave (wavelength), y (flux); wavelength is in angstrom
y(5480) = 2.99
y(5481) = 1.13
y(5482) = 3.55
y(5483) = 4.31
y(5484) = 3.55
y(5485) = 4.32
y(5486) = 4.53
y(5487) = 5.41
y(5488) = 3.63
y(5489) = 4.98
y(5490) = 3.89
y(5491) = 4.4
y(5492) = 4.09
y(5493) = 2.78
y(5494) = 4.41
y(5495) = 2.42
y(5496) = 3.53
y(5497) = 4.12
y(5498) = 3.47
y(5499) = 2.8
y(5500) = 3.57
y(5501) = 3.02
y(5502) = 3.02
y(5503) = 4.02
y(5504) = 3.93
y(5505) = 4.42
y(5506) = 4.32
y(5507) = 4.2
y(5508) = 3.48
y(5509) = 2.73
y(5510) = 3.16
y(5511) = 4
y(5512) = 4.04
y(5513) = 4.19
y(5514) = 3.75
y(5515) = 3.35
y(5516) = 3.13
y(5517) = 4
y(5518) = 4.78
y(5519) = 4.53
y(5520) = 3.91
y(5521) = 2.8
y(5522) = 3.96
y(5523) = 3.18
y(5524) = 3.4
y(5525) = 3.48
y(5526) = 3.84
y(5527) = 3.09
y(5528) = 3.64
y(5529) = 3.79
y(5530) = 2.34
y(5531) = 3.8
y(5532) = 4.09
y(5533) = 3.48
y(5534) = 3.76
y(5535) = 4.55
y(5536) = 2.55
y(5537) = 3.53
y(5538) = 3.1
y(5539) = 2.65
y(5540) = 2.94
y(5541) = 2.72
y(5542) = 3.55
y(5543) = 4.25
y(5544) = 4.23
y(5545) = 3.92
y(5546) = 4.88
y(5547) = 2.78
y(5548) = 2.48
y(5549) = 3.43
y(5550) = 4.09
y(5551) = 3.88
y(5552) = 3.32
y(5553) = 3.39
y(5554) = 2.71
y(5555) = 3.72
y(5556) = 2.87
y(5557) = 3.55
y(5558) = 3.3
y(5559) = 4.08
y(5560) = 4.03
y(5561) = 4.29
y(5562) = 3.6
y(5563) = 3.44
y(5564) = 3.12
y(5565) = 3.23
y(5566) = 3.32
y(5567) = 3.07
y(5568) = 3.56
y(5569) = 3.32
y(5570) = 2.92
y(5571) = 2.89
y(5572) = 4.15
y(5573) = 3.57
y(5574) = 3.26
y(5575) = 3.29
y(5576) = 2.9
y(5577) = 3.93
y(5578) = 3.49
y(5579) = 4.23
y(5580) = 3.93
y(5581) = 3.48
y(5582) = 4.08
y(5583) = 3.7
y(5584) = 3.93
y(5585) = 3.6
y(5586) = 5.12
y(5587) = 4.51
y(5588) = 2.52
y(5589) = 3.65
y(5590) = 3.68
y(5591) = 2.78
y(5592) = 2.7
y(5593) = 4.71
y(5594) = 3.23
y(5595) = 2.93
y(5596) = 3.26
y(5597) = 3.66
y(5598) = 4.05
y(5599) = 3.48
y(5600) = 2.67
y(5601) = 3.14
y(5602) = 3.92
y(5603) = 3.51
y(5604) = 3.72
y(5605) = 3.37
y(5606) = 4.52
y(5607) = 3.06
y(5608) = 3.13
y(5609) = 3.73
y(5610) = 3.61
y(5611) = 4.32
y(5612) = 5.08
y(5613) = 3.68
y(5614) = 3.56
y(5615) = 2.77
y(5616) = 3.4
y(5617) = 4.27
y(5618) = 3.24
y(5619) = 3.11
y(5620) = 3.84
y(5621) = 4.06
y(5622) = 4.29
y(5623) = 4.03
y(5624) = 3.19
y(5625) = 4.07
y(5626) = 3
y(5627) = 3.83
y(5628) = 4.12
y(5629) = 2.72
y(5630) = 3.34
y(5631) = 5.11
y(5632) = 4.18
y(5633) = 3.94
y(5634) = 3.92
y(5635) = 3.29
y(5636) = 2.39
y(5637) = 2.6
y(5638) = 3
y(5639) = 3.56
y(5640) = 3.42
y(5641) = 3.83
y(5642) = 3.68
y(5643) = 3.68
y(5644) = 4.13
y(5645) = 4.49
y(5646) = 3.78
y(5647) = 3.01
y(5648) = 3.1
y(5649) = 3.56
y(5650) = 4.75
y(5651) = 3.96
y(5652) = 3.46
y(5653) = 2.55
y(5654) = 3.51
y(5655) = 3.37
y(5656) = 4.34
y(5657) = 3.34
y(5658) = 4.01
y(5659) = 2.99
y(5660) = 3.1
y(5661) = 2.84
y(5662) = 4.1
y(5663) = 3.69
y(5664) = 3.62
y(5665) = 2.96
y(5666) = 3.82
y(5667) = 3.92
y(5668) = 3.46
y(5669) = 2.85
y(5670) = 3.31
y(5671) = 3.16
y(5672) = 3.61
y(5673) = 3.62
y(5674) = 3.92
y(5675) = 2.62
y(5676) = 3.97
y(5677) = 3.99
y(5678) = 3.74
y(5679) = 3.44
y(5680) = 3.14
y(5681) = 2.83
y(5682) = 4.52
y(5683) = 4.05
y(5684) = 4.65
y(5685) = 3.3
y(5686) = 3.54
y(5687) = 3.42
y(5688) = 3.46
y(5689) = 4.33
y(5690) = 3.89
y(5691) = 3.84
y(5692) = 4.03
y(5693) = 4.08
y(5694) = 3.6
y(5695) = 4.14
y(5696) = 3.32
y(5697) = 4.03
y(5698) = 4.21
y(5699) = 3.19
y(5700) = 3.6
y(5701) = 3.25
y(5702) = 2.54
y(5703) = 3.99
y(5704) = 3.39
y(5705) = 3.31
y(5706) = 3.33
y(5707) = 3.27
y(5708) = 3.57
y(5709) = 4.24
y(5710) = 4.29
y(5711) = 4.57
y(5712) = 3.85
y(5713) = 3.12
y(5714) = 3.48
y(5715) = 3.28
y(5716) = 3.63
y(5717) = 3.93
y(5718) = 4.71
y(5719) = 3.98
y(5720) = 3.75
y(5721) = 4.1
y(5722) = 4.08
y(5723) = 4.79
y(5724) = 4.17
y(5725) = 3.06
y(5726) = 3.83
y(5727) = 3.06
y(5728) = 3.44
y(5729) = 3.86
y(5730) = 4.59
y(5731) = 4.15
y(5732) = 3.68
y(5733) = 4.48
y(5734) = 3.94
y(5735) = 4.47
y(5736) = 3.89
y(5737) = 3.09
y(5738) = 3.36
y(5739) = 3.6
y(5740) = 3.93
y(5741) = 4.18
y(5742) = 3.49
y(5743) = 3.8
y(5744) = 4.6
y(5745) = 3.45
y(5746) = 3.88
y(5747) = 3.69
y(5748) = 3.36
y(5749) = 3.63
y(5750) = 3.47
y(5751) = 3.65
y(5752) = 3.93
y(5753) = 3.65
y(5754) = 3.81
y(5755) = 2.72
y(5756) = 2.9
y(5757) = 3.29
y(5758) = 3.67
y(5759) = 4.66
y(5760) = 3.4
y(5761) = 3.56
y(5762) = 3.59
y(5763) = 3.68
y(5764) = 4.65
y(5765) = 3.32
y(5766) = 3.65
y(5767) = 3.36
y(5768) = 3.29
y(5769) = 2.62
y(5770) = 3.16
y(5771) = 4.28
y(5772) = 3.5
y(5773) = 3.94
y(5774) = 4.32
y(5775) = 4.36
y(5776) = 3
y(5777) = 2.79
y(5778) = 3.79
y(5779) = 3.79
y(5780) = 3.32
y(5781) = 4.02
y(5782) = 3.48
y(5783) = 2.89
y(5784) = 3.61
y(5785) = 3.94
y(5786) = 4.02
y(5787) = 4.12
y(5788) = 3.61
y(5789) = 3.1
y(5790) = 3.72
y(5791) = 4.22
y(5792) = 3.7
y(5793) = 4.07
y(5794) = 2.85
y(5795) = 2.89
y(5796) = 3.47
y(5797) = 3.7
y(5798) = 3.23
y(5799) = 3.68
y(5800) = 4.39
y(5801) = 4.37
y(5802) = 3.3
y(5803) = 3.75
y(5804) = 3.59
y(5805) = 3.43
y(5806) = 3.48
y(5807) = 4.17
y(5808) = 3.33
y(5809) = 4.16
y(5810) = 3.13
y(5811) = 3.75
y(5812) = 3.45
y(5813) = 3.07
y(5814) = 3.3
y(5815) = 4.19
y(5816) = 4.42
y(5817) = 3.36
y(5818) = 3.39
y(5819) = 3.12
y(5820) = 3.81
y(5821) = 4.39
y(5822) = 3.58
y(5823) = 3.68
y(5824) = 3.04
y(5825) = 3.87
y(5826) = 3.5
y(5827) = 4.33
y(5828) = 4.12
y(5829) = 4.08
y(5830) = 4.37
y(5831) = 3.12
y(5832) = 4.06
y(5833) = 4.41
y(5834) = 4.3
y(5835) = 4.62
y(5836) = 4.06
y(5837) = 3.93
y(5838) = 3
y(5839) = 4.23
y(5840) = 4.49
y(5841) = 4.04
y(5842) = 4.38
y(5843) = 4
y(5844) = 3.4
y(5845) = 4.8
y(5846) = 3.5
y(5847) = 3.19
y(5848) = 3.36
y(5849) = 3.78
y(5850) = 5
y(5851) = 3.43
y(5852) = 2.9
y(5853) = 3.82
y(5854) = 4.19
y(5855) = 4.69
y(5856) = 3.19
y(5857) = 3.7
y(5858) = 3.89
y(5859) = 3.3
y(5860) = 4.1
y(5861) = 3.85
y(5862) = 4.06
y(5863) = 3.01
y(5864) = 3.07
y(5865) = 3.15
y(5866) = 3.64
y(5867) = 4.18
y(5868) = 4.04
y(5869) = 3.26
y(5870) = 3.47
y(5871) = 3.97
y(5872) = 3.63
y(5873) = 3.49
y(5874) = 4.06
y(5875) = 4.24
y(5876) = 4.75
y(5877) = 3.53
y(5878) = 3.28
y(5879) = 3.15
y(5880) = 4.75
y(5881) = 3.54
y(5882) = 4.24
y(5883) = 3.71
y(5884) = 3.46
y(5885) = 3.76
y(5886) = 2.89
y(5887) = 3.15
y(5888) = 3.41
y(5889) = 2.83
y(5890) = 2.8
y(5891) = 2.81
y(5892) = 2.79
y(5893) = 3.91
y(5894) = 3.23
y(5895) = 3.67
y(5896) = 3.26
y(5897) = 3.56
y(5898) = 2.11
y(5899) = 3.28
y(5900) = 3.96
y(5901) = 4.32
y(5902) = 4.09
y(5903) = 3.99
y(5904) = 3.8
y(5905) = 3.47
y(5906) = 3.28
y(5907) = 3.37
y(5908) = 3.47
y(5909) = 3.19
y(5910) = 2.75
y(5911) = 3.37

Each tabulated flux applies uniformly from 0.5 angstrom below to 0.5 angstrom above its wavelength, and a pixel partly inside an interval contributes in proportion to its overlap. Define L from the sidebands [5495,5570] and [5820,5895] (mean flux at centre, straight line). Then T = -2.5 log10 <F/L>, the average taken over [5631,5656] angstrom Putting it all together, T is 0.01 mag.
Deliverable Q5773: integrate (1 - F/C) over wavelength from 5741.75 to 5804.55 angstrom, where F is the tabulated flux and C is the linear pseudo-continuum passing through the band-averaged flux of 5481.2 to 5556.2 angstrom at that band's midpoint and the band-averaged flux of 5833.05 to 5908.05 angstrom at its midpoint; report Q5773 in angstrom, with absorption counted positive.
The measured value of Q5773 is 0.7 angstrom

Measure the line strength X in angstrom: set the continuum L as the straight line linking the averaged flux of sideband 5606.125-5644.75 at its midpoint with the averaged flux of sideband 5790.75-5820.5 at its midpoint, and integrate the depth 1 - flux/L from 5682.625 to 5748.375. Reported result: -2.8 angstrom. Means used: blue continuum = 3.65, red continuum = 3.62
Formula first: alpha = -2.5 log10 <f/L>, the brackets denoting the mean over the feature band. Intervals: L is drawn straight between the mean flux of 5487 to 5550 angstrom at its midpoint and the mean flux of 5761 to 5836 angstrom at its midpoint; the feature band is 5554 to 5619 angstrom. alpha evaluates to 0.03 mag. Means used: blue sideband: 3.64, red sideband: 3.69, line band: 3.57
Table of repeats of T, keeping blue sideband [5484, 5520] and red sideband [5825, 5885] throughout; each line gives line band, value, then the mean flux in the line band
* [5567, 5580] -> 0.11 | 3.46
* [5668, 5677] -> 0.13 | 3.42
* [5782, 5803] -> 0.06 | 3.64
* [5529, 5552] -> 0.10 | 3.5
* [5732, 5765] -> 0.03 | 3.73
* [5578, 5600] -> 0.05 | 3.65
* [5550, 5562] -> 0.08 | 3.58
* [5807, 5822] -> 0.06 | 3.65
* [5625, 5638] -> 0.09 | 3.54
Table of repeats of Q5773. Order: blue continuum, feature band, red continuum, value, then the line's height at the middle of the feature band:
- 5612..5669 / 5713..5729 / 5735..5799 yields -0.8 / 3.61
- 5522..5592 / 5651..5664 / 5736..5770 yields 0.3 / 3.56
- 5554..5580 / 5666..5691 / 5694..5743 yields 0.5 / 3.7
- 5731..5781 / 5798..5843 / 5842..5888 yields -1.4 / 3.71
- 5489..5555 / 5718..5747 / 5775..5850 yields -1.5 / 3.7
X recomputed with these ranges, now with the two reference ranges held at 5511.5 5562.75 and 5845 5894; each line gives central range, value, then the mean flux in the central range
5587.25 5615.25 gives 0.47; 3.53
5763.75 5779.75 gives 0.11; 3.59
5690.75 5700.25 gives -0.53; 3.81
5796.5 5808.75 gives -0.30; 3.71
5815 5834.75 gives -1.27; 3.86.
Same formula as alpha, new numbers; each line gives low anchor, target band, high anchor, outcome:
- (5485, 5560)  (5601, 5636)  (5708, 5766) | 0.00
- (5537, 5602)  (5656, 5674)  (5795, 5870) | 0.04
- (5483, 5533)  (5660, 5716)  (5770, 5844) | 0.04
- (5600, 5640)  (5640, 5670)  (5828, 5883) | 0.02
